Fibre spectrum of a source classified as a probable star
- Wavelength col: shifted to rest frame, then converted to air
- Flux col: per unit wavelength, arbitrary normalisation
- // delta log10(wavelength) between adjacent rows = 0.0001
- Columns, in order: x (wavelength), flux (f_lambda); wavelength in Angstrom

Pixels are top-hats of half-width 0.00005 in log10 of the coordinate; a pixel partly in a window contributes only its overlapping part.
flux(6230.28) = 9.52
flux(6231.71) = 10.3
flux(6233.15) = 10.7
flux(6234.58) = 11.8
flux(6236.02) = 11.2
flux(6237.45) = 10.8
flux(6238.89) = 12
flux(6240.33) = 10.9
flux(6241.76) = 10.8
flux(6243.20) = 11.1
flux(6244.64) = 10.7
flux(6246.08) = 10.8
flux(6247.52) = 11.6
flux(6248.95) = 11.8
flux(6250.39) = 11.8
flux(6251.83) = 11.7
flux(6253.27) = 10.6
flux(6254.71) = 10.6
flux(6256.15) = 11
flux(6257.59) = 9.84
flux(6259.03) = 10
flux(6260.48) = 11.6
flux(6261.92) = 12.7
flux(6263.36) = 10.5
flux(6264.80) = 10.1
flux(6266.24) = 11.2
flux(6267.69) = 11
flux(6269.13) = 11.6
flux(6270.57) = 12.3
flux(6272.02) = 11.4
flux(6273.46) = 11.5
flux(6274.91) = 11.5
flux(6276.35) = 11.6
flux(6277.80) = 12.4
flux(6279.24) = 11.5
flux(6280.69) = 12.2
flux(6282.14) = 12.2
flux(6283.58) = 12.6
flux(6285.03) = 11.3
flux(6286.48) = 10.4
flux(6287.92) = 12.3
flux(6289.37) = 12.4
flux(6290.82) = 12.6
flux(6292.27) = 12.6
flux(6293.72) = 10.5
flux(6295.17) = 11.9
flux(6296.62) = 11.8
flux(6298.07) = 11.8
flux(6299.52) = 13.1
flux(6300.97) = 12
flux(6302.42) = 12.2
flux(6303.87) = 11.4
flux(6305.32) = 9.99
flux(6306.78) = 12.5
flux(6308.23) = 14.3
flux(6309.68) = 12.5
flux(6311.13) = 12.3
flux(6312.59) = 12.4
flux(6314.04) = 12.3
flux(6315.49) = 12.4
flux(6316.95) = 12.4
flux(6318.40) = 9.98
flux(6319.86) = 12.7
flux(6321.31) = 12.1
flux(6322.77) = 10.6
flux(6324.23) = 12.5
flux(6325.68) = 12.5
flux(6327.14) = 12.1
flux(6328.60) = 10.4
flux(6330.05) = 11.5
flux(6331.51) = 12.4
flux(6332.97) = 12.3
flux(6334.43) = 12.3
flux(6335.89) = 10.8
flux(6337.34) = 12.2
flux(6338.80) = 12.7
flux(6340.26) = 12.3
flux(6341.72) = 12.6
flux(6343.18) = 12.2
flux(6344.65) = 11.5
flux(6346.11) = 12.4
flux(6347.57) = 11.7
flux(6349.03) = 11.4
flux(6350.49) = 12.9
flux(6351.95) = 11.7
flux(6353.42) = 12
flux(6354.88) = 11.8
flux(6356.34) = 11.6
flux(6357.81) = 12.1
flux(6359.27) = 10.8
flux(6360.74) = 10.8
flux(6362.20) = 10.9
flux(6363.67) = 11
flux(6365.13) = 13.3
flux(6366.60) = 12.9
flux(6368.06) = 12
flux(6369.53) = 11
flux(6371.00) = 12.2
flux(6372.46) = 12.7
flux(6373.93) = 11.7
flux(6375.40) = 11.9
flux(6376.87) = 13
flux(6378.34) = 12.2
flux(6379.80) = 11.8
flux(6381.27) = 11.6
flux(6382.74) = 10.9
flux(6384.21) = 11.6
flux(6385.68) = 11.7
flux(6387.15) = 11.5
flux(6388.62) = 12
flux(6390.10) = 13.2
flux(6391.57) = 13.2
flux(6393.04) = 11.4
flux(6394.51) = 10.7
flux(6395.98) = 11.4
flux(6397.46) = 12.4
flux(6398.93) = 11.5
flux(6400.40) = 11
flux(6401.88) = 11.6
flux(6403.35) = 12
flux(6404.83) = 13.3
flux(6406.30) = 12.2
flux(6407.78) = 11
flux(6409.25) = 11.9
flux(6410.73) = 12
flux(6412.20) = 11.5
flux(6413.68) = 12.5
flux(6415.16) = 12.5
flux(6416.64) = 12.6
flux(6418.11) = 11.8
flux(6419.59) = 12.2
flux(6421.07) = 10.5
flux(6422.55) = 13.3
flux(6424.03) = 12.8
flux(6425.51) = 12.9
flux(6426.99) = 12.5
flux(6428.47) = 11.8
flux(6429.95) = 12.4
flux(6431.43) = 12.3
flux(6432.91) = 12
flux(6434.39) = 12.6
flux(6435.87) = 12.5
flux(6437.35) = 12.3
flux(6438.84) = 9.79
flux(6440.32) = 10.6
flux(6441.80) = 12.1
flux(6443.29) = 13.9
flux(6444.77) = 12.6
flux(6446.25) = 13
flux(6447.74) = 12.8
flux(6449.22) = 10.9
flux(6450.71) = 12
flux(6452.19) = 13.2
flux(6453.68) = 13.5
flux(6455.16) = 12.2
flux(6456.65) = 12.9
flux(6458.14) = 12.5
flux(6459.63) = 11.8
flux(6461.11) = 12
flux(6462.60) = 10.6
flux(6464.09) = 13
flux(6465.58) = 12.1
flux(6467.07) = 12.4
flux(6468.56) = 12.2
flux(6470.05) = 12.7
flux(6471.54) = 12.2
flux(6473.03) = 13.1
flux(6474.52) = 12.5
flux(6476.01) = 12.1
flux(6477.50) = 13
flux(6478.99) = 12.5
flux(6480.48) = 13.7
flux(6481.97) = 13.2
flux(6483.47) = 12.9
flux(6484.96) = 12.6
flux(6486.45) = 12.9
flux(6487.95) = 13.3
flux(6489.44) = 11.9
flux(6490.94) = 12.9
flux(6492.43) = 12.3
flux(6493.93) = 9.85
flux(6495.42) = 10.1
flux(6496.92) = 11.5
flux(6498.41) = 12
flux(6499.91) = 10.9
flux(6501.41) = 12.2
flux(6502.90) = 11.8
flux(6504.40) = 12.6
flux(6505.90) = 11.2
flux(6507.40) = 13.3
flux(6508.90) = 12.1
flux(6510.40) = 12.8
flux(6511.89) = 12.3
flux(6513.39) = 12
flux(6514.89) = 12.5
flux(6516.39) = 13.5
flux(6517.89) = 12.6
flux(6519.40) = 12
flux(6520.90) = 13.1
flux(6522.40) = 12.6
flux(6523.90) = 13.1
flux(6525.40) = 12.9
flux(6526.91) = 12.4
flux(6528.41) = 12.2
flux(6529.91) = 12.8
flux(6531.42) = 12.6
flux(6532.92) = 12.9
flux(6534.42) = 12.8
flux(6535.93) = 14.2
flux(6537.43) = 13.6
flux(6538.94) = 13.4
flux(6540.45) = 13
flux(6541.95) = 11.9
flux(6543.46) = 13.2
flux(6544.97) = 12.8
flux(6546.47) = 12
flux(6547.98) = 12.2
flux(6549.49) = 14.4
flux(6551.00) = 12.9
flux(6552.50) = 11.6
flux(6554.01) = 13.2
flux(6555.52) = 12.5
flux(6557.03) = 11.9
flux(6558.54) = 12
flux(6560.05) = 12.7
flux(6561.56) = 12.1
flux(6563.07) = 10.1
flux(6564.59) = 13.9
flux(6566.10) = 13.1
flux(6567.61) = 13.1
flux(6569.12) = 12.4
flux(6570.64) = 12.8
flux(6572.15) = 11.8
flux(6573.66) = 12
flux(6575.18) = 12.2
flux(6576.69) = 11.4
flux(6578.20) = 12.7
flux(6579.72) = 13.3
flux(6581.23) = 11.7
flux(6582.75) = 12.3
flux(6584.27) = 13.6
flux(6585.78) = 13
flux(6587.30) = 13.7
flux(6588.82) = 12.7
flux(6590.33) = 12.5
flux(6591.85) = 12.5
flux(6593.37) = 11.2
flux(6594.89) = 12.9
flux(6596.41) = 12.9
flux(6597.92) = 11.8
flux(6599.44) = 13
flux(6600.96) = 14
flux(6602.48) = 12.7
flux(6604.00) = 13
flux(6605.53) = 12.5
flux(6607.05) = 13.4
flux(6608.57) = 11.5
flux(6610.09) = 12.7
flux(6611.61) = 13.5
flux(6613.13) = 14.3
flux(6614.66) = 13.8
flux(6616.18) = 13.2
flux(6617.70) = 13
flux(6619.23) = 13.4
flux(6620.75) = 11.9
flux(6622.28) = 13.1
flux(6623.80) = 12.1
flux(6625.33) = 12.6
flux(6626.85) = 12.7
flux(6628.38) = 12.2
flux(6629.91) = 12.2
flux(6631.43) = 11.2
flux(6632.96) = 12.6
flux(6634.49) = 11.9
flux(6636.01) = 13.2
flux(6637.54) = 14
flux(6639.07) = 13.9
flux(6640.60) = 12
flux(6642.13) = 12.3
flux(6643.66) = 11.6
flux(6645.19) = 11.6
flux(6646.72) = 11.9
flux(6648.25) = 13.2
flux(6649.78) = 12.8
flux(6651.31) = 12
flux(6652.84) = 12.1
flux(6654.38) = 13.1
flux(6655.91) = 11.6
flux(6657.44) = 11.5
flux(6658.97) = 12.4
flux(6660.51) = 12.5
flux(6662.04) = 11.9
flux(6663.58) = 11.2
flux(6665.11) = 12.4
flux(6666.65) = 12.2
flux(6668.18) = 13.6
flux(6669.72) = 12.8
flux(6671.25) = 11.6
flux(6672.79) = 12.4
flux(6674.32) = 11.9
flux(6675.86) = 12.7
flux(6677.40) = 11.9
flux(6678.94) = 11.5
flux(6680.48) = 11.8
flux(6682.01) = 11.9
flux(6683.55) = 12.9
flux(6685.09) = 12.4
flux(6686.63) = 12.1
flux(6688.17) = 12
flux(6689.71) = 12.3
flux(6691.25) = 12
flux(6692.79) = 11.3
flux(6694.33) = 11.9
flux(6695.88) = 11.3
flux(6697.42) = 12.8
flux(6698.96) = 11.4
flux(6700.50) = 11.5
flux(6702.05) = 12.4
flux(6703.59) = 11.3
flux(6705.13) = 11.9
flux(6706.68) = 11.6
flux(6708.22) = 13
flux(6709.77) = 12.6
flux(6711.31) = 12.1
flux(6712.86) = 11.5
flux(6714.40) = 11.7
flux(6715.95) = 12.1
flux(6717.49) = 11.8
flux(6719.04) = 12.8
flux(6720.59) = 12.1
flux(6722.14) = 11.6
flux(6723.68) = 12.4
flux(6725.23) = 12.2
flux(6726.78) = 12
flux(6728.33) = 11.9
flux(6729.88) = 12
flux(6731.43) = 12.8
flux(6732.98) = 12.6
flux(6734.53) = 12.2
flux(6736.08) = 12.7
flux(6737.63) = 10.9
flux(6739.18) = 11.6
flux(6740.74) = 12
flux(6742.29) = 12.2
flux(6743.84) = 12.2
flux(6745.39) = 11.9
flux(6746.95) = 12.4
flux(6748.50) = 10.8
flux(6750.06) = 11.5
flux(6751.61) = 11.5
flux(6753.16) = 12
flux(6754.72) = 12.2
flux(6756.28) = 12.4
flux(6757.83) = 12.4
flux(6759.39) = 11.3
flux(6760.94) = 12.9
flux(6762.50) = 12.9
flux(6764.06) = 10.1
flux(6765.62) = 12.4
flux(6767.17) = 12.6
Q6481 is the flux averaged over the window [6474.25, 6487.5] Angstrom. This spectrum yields 12.8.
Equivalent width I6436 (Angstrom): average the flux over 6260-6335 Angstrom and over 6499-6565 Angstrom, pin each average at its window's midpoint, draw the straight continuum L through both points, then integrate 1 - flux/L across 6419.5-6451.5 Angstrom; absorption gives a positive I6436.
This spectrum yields 0.25 Angstrom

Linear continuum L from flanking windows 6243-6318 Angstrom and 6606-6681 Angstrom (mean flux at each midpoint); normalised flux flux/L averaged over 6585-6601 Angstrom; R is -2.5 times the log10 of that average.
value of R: -0.03 mag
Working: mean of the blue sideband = 11.7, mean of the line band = 12.7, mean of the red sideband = 12.5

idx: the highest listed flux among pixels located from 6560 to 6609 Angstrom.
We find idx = 14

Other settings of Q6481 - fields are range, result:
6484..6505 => 11.9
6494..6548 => 12.4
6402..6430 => 12.2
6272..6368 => 11.9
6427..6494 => 12.4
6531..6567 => 12.7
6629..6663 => 12.3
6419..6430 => 12.3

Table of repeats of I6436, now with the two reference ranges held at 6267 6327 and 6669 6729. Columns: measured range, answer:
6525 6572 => -2.67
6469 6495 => -1.18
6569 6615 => -2.63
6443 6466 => -0.83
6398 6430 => -0.29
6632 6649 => -0.74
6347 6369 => 0.31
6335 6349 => -0.07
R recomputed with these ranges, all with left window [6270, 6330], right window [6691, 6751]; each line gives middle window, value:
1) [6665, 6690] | -0.03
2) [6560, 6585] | -0.04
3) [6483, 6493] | -0.07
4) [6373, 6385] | 0.01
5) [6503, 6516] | -0.04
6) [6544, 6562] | -0.05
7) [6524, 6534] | -0.06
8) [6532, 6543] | -0.10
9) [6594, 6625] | -0.08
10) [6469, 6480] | -0.06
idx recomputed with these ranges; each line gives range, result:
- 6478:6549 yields 14.2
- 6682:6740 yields 13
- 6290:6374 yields 14.3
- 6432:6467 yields 13.9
